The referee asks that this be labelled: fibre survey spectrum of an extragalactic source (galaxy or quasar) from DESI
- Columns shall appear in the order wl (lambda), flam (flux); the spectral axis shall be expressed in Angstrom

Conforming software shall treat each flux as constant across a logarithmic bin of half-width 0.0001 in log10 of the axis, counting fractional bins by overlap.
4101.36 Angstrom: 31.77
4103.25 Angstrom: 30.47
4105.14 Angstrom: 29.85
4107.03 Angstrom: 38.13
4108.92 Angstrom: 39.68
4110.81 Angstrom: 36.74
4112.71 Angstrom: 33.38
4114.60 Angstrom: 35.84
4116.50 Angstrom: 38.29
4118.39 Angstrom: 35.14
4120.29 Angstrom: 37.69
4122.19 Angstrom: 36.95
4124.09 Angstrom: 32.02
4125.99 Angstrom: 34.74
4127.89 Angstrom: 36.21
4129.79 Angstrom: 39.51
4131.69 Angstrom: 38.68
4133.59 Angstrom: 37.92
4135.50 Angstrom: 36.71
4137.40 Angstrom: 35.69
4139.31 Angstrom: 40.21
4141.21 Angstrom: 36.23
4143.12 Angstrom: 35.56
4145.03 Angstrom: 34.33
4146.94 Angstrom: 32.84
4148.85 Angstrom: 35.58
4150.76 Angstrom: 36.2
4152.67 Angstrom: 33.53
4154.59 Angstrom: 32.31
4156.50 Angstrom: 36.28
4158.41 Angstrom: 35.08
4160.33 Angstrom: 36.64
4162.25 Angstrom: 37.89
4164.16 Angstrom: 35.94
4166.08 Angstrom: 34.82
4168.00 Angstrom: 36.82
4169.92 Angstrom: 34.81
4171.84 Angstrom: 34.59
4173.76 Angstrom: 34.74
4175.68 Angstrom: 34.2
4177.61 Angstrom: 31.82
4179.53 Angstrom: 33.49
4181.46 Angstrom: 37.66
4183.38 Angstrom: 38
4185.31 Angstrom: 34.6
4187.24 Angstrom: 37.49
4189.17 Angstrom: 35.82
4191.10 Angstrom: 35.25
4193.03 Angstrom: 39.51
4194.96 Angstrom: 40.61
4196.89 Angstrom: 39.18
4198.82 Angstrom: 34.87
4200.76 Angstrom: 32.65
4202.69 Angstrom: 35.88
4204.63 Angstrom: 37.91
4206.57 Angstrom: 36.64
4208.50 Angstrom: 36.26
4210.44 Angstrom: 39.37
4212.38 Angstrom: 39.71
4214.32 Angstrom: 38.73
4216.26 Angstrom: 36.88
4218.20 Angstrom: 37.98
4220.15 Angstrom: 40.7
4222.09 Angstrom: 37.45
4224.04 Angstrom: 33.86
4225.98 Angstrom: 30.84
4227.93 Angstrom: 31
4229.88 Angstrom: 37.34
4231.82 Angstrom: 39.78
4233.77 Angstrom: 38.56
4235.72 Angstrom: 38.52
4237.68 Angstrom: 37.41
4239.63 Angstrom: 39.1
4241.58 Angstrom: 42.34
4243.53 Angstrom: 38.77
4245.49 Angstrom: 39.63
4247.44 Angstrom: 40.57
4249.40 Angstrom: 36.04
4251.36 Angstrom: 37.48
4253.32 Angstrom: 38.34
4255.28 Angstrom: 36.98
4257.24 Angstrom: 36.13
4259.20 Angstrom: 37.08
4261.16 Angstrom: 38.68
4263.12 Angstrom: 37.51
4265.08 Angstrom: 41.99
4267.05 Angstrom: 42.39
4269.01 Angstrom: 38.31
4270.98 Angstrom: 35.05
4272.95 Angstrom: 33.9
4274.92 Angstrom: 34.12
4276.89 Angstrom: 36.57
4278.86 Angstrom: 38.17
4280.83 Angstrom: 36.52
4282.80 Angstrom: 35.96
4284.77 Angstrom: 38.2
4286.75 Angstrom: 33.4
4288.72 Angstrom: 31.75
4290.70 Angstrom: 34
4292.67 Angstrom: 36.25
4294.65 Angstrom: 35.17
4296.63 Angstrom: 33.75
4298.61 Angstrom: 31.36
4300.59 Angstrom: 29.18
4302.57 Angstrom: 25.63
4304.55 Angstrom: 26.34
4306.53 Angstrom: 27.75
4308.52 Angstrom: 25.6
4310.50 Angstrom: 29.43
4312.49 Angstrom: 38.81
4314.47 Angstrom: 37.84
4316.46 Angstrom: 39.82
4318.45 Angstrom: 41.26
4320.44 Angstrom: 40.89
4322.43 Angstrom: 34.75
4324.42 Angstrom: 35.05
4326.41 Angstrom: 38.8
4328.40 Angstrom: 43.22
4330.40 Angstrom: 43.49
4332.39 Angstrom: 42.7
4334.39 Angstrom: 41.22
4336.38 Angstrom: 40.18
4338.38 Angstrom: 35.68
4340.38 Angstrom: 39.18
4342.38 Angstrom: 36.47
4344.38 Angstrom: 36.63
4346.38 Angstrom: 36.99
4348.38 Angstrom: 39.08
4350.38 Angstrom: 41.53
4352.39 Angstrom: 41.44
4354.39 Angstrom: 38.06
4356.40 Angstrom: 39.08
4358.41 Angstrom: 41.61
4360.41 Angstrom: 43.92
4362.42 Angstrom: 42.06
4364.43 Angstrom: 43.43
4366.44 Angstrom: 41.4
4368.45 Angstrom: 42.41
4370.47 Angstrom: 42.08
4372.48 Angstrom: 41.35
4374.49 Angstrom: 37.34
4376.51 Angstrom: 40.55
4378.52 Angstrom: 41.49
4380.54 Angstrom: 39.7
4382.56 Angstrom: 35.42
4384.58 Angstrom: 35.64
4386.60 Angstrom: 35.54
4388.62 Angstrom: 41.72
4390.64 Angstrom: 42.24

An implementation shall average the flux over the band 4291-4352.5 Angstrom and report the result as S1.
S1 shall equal 36.2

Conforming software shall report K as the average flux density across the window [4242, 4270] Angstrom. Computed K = 38.6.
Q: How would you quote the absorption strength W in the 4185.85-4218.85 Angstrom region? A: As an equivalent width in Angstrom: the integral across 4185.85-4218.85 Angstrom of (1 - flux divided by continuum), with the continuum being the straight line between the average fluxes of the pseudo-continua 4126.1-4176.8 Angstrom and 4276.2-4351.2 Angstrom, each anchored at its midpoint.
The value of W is -1.3 Angstrom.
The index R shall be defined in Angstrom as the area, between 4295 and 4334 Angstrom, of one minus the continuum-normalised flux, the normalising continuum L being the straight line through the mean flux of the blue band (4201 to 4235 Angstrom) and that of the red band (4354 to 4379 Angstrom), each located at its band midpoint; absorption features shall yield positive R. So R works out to 4.5 Angstrom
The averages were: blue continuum 36.9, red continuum 41.2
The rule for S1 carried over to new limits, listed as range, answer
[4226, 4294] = 37.2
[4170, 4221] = 36.7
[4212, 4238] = 37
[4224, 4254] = 37.6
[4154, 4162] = 35.5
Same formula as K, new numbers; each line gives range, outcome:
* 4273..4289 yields 35.7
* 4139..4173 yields 35.4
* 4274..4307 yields 33.3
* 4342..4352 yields 38.4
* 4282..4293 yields 34.8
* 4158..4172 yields 35.9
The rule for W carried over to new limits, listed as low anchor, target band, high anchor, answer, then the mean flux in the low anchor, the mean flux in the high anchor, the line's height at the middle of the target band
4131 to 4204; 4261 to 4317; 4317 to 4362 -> 5.85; 35.9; 39.6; 38.5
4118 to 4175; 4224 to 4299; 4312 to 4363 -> 2.52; 35.9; 39.6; 38.1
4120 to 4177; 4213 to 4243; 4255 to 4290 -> -0.82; 35.8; 36.8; 36.4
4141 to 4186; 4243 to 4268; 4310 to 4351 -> -0.95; 35.1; 38.8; 37.2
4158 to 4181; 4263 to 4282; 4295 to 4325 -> -2.10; 35.1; 33.2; 33.7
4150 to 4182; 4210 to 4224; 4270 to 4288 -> -1.18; 35.1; 35.7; 35.4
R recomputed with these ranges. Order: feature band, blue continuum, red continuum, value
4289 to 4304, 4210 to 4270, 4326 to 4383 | 2.74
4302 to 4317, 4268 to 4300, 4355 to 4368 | 2.43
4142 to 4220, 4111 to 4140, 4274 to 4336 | 0.21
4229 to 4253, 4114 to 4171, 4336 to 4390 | -0.74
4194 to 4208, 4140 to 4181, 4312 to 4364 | -0.28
